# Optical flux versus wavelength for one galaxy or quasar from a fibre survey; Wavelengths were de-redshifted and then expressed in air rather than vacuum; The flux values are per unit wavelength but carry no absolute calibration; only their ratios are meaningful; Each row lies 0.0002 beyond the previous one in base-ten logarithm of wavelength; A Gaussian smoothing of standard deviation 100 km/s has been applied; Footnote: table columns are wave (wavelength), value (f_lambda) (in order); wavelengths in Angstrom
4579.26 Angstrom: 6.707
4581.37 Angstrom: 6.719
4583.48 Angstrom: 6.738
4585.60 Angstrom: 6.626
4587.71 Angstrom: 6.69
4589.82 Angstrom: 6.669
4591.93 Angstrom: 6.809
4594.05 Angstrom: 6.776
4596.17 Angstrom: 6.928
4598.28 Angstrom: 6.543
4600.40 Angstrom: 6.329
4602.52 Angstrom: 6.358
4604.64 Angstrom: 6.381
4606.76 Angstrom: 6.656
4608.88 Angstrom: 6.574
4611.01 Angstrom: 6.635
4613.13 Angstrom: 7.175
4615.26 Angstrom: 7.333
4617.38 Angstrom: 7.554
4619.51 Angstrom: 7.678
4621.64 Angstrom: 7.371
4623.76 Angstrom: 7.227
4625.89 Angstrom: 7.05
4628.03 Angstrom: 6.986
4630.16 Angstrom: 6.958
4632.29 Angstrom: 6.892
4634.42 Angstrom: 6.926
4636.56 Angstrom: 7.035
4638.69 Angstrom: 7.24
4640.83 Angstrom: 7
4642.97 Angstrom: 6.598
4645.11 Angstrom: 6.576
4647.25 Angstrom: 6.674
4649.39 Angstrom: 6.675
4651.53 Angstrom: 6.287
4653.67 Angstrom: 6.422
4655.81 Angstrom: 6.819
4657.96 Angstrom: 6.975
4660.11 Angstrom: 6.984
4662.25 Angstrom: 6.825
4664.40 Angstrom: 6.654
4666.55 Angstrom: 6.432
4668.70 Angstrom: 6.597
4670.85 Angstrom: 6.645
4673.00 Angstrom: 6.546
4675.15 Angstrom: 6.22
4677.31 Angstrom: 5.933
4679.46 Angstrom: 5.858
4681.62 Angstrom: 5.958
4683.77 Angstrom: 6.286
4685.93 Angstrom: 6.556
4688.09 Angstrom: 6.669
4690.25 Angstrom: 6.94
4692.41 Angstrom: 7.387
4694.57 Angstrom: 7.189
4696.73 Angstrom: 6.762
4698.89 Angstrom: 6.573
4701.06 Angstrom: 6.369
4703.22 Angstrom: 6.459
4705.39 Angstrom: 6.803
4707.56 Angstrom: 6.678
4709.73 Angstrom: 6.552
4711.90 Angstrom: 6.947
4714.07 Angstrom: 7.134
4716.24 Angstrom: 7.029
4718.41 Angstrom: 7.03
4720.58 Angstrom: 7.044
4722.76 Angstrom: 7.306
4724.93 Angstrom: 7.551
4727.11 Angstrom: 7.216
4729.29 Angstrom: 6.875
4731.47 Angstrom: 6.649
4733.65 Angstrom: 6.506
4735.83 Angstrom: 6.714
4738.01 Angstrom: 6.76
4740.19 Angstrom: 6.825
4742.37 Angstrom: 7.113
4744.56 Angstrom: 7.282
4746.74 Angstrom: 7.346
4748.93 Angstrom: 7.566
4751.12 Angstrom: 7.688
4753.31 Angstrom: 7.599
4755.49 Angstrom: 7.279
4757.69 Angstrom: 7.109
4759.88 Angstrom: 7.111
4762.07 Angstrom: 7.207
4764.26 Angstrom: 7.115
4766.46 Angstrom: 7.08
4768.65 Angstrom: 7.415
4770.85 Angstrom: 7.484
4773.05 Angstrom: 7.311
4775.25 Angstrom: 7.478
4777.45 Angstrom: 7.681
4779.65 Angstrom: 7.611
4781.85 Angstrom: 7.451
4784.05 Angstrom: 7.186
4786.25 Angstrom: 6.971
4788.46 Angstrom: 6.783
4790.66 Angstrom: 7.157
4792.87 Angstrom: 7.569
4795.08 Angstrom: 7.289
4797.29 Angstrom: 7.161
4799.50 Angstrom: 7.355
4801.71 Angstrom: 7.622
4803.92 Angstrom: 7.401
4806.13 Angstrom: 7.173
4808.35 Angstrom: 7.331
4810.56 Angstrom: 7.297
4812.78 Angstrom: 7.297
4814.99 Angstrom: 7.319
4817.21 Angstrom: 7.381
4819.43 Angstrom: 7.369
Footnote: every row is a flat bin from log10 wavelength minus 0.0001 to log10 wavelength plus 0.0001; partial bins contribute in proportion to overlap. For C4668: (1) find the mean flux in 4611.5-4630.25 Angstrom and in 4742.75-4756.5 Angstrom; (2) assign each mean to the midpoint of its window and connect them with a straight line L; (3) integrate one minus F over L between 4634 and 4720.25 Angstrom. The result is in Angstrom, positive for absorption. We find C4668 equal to 7.7 Angstrom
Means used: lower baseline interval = 7.26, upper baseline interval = 7.44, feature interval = 6.68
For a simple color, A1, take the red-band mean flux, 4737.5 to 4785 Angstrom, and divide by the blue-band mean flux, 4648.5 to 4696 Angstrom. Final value 1.1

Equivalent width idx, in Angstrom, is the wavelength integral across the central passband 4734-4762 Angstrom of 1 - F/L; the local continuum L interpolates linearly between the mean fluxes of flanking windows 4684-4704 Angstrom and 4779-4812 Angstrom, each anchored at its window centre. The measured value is -0.6 Angstrom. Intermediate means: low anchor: 6.75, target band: 7.18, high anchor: 7.29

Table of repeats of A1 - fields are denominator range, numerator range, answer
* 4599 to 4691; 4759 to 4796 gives 1.08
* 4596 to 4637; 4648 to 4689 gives 0.94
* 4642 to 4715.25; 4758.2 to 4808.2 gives 1.10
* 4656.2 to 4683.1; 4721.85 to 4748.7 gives 1.09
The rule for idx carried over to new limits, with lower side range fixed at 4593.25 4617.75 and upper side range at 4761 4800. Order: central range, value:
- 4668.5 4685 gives 1.7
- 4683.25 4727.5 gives 1.1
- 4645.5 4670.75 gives 0.9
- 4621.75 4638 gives -0.5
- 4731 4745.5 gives 0.7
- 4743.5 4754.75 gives -0.5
